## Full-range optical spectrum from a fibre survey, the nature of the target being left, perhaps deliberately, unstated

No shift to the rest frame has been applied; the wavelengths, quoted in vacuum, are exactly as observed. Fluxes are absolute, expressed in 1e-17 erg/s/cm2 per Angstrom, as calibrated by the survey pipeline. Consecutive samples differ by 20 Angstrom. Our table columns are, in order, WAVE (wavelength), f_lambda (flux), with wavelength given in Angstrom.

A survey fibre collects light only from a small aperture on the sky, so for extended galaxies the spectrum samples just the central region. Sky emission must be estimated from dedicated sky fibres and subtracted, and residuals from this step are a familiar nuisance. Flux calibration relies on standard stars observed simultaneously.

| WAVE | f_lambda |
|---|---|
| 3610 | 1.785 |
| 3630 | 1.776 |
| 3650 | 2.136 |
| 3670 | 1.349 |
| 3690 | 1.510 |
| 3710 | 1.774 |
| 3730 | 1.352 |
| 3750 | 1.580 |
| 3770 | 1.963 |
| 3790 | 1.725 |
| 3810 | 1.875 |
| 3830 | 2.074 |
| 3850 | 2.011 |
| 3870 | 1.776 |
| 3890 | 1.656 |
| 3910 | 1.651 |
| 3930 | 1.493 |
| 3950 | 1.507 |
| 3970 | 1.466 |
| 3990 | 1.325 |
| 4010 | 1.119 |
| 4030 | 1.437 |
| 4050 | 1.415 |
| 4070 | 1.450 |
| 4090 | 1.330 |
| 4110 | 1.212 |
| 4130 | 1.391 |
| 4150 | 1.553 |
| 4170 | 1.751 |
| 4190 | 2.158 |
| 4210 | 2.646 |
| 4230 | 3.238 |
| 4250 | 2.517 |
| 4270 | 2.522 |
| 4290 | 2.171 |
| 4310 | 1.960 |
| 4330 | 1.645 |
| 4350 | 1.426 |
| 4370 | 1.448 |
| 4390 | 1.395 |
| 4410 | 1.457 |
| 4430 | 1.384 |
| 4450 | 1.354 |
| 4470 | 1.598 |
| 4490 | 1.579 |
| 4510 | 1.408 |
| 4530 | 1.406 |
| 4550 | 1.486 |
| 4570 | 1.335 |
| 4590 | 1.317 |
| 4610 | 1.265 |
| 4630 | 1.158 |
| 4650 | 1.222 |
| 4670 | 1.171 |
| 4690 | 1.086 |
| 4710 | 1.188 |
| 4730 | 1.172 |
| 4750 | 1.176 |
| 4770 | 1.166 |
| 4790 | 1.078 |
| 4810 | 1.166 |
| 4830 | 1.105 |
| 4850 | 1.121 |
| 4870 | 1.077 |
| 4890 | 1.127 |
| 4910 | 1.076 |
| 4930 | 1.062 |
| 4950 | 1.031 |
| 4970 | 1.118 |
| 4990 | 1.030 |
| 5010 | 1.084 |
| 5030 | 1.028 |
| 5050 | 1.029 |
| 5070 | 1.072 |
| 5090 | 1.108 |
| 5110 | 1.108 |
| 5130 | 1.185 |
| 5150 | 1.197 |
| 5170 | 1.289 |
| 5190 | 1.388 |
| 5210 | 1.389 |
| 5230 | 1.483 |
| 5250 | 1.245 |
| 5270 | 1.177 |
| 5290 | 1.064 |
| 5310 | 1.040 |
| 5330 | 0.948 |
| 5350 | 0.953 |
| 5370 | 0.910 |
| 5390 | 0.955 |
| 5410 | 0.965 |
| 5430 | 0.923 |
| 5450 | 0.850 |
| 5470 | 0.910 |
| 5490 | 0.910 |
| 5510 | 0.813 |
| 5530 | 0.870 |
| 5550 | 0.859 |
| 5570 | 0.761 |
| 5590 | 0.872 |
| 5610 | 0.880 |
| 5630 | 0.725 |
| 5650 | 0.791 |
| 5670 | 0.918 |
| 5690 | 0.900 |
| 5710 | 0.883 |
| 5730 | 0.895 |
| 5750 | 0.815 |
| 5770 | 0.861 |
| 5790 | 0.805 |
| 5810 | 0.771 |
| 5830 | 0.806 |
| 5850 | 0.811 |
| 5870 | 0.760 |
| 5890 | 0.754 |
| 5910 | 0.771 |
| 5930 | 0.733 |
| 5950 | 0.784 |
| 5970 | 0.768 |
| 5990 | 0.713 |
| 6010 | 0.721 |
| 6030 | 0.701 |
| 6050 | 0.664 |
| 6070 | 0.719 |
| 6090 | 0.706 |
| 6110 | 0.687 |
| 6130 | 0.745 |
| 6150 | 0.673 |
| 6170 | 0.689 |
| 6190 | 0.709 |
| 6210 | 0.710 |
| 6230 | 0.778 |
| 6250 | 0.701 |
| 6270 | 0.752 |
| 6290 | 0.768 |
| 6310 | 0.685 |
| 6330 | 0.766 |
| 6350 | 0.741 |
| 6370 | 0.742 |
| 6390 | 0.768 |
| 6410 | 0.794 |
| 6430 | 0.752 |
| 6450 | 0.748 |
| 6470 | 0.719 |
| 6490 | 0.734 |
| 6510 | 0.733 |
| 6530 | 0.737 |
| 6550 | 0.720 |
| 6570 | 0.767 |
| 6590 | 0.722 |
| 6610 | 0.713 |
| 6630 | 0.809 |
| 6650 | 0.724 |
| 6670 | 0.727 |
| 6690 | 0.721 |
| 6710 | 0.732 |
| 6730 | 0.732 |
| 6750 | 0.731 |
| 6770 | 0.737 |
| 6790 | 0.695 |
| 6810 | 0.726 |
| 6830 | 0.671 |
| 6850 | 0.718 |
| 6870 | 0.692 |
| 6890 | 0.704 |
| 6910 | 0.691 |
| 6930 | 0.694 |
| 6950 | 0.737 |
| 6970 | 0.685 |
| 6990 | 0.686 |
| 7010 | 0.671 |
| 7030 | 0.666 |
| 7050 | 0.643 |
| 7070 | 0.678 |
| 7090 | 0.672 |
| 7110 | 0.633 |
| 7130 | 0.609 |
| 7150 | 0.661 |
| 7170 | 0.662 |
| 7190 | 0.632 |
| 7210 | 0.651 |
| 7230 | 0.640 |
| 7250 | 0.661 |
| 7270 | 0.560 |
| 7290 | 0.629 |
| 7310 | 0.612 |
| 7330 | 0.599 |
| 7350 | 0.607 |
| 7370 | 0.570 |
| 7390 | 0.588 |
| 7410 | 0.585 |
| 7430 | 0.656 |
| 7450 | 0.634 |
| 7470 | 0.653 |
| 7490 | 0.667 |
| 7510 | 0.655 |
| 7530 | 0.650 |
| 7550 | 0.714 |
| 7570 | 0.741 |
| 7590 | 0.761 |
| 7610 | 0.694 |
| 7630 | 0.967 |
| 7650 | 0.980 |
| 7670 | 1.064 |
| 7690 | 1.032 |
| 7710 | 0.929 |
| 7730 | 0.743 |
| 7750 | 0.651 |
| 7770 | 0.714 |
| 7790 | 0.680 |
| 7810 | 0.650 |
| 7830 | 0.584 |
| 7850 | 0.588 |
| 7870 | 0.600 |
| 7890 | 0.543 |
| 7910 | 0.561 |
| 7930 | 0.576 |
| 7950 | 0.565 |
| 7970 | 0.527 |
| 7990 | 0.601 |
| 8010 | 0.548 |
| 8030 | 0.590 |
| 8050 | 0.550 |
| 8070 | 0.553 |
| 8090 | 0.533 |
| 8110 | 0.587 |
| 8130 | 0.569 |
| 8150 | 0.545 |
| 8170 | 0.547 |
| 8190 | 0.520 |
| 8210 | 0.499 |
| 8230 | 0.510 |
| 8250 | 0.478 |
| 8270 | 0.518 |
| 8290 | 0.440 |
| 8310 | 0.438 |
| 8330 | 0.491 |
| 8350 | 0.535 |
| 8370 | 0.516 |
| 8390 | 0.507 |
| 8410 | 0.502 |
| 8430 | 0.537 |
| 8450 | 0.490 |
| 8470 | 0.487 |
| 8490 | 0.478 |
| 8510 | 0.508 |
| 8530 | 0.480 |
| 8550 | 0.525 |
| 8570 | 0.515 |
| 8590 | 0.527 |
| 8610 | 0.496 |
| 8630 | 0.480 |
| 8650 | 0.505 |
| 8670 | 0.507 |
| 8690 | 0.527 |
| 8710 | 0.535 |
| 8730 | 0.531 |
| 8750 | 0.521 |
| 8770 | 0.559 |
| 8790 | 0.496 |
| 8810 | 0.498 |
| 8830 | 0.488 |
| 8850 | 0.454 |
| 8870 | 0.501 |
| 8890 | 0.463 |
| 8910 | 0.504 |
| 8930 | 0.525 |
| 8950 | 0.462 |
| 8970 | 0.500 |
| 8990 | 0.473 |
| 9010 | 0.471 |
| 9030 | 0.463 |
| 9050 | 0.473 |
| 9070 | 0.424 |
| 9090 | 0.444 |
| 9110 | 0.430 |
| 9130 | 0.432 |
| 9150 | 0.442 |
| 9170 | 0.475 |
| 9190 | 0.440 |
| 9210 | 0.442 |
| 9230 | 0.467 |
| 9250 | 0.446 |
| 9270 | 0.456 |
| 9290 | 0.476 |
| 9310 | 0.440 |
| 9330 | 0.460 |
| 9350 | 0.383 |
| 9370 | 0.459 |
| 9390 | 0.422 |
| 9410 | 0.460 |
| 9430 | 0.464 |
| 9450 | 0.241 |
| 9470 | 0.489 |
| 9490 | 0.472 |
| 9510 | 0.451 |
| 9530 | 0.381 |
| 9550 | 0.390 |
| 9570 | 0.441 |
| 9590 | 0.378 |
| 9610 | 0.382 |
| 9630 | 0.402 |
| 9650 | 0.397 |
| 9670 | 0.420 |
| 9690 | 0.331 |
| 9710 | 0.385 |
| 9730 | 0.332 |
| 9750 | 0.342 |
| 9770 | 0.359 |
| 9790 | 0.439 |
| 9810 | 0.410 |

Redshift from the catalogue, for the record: 1.74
